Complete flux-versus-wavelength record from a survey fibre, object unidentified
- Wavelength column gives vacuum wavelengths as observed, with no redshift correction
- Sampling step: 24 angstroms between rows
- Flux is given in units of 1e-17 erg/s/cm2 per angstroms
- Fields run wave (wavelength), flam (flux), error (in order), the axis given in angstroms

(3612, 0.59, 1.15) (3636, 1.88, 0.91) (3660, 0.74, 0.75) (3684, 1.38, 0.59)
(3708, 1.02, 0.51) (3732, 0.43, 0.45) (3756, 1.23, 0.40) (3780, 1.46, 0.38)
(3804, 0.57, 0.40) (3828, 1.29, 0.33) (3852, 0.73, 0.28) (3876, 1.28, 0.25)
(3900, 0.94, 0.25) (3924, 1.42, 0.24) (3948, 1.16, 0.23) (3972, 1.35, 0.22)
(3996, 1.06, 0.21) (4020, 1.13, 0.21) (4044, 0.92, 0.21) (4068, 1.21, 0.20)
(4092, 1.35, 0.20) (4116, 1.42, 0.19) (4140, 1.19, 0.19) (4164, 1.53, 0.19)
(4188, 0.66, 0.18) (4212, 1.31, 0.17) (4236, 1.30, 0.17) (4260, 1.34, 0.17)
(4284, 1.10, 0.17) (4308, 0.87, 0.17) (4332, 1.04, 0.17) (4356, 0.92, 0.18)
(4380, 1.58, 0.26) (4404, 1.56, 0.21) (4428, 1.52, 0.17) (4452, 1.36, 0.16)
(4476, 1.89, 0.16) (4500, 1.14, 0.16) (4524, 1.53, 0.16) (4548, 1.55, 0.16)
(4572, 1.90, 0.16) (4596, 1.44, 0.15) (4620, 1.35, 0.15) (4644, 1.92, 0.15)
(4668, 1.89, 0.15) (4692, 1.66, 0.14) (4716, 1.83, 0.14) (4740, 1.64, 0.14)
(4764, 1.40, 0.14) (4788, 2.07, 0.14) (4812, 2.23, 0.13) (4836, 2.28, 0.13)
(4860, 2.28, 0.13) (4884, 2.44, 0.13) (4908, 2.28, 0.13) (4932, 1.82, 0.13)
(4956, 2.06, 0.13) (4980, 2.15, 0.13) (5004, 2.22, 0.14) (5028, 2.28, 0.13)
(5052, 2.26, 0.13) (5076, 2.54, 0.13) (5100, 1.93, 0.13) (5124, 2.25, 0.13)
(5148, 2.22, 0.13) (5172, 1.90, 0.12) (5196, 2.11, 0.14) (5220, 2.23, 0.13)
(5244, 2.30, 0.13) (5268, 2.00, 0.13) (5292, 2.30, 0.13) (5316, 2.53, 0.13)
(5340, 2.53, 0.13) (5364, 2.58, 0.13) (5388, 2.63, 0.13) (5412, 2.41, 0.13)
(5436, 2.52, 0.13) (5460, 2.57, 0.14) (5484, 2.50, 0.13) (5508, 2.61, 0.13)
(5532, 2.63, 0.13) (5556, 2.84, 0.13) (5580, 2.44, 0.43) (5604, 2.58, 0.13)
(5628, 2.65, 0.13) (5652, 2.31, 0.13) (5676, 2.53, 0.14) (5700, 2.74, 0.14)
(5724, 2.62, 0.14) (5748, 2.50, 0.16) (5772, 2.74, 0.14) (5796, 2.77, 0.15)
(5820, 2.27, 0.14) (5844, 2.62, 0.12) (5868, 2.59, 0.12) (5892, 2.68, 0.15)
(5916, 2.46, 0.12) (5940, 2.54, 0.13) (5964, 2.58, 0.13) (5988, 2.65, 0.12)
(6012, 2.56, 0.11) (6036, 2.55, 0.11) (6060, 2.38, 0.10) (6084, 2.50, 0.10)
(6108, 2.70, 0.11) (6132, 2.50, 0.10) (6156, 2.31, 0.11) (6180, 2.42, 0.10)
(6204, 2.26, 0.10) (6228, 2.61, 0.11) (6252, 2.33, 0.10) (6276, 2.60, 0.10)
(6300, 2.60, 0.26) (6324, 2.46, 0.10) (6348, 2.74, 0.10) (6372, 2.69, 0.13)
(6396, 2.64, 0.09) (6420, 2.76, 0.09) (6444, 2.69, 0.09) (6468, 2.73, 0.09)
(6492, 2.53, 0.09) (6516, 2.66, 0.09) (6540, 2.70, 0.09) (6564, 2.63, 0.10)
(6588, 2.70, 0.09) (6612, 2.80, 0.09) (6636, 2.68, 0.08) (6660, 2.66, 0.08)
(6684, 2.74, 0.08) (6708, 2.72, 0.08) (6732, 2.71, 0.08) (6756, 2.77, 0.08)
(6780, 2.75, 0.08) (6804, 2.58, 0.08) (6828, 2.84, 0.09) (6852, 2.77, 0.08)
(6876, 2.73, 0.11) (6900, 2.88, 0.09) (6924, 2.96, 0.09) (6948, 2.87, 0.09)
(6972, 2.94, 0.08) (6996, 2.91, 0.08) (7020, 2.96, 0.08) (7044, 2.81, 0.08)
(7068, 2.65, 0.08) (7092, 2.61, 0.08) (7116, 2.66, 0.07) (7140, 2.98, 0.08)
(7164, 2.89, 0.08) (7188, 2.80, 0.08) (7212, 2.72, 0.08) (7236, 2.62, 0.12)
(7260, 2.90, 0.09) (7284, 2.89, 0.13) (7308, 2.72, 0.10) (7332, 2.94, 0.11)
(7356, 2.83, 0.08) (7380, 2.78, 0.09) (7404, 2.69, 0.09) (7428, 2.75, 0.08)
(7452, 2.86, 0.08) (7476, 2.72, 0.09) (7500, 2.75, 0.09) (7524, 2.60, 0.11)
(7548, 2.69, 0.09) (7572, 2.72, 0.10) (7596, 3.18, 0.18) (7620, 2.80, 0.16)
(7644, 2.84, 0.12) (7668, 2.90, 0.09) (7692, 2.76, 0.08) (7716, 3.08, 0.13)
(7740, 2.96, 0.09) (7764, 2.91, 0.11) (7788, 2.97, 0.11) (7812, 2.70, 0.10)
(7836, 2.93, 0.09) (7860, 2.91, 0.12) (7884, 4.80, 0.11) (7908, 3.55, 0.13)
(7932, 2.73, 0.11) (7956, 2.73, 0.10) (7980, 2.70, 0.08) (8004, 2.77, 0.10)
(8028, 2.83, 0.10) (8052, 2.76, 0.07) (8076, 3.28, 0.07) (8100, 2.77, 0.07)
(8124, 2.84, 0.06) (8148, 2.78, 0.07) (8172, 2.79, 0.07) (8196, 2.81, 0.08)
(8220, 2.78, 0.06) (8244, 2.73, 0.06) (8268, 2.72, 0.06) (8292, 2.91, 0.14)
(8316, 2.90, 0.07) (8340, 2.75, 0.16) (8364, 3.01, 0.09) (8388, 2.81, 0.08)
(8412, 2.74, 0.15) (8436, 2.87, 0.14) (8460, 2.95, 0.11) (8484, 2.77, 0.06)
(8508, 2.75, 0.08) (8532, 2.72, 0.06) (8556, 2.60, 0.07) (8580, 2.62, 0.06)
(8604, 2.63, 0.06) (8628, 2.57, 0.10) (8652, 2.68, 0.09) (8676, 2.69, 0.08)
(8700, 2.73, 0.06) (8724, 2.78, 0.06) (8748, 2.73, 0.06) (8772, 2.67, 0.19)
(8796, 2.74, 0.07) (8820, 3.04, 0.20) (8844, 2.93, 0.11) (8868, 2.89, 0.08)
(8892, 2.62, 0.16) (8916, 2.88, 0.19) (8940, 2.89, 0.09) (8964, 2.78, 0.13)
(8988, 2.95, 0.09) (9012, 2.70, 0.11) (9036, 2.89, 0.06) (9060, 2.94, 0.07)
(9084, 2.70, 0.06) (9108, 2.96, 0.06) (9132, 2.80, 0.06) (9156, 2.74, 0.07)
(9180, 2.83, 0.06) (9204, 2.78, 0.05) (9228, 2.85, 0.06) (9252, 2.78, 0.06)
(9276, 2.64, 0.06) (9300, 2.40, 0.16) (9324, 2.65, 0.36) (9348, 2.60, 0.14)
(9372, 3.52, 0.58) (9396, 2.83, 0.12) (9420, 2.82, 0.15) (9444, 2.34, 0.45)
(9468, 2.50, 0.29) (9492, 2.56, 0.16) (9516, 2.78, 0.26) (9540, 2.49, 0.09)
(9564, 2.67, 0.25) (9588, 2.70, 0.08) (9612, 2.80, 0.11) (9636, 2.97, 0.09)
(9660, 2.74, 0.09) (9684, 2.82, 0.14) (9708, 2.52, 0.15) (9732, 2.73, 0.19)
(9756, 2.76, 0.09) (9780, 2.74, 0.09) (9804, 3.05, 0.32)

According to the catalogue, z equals 0.201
